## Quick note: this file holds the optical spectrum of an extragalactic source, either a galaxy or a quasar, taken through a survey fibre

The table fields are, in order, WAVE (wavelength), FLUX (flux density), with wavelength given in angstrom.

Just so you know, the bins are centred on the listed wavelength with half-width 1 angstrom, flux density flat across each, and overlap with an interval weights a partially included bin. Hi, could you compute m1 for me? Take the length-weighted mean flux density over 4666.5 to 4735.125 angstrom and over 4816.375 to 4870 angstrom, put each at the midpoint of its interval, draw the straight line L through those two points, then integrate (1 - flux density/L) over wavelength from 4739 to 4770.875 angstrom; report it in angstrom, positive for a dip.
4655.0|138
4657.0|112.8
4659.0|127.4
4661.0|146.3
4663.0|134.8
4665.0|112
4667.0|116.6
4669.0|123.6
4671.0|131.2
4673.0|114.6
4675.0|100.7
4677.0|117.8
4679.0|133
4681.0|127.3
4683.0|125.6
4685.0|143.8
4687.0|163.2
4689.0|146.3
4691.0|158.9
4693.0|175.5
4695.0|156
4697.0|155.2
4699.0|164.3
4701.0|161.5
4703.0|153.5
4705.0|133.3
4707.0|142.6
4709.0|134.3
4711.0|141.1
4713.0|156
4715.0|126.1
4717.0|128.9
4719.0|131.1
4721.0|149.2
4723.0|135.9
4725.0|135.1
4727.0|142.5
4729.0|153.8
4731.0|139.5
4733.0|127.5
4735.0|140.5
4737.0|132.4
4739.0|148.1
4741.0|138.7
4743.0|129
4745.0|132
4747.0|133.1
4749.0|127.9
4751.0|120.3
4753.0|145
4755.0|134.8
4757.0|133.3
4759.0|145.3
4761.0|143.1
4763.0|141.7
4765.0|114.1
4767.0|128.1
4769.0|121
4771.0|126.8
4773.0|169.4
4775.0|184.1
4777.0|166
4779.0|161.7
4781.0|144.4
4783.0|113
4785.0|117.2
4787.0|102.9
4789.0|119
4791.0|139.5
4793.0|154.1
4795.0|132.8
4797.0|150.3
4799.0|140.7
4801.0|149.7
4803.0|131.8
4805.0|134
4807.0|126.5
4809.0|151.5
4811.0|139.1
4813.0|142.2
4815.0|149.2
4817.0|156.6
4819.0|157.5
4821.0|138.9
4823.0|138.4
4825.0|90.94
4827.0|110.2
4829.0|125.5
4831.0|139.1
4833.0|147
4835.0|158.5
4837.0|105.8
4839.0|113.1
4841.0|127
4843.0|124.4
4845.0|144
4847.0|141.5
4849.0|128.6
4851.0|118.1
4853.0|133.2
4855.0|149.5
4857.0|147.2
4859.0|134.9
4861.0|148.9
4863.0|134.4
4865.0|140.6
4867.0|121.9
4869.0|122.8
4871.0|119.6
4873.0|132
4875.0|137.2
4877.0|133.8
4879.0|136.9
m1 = 1.0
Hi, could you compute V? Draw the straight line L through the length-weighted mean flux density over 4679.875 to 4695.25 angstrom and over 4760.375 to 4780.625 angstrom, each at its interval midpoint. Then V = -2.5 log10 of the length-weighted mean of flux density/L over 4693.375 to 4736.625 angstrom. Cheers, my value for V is 0.03 mag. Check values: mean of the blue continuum 149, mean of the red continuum 146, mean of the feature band 144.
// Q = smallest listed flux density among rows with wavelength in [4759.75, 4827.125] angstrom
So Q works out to 90.94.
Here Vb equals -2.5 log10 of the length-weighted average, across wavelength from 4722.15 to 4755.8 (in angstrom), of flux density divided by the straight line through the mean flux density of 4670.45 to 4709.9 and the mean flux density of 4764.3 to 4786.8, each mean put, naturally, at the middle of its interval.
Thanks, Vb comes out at 0.03 mag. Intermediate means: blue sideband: 142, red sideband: 140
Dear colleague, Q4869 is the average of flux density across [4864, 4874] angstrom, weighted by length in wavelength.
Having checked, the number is 127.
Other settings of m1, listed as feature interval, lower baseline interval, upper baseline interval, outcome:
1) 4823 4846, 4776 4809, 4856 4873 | 1.45 angstrom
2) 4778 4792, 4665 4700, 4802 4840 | 0.74 angstrom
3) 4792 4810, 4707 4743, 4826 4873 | -0.89 angstrom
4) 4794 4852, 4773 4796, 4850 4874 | 0.99 angstrom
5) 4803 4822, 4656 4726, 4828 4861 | -1.20 angstrom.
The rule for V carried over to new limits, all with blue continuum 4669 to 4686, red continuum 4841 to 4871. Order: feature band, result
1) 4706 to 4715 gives -0.13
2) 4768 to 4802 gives -0.08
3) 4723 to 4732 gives -0.12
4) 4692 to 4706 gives -0.24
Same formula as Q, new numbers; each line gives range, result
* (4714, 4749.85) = 126.1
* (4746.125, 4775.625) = 114.1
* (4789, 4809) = 119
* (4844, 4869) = 118.1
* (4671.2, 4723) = 100.7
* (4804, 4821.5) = 126.5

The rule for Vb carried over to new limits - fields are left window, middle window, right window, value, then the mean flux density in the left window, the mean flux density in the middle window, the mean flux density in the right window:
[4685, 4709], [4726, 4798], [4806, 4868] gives 0.06 mag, 154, 138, 135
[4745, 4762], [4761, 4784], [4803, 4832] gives -0.06 mag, 135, 143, 136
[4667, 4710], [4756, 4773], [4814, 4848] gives 0.02 mag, 140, 134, 133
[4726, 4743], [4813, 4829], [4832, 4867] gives 0.01 mag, 140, 134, 135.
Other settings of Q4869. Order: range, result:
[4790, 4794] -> 147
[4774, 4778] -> 175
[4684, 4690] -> 151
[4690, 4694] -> 167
